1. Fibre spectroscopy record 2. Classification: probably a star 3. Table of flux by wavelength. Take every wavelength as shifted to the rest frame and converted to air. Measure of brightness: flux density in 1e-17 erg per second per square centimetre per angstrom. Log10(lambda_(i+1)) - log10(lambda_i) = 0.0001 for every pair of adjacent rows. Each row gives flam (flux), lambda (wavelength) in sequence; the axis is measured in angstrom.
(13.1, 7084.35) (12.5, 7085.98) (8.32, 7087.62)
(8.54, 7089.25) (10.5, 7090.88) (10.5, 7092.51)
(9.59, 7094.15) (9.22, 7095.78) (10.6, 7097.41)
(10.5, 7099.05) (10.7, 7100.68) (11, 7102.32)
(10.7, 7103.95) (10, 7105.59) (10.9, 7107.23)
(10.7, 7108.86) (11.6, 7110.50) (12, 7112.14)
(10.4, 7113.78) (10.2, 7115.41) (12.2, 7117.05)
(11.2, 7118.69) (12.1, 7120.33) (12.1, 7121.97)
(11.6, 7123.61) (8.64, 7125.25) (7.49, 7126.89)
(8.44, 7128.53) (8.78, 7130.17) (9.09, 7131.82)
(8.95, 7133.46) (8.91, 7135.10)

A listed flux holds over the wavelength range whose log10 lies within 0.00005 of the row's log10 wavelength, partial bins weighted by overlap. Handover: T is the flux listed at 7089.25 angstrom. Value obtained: 8.54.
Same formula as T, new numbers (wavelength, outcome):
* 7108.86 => 10.7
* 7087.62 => 8.32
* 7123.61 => 11.6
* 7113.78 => 10.4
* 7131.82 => 9.09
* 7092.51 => 10.5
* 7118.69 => 11.2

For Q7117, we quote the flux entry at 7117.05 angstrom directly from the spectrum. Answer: 12.2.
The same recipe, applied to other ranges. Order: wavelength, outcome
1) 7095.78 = 9.22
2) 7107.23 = 10.9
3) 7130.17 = 8.78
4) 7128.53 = 8.44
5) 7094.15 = 9.59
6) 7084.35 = 13.1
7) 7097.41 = 10.6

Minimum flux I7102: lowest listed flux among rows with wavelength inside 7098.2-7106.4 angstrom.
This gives 10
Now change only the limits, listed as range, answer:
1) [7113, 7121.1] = 10.2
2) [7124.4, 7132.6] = 7.49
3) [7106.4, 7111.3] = 10.7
